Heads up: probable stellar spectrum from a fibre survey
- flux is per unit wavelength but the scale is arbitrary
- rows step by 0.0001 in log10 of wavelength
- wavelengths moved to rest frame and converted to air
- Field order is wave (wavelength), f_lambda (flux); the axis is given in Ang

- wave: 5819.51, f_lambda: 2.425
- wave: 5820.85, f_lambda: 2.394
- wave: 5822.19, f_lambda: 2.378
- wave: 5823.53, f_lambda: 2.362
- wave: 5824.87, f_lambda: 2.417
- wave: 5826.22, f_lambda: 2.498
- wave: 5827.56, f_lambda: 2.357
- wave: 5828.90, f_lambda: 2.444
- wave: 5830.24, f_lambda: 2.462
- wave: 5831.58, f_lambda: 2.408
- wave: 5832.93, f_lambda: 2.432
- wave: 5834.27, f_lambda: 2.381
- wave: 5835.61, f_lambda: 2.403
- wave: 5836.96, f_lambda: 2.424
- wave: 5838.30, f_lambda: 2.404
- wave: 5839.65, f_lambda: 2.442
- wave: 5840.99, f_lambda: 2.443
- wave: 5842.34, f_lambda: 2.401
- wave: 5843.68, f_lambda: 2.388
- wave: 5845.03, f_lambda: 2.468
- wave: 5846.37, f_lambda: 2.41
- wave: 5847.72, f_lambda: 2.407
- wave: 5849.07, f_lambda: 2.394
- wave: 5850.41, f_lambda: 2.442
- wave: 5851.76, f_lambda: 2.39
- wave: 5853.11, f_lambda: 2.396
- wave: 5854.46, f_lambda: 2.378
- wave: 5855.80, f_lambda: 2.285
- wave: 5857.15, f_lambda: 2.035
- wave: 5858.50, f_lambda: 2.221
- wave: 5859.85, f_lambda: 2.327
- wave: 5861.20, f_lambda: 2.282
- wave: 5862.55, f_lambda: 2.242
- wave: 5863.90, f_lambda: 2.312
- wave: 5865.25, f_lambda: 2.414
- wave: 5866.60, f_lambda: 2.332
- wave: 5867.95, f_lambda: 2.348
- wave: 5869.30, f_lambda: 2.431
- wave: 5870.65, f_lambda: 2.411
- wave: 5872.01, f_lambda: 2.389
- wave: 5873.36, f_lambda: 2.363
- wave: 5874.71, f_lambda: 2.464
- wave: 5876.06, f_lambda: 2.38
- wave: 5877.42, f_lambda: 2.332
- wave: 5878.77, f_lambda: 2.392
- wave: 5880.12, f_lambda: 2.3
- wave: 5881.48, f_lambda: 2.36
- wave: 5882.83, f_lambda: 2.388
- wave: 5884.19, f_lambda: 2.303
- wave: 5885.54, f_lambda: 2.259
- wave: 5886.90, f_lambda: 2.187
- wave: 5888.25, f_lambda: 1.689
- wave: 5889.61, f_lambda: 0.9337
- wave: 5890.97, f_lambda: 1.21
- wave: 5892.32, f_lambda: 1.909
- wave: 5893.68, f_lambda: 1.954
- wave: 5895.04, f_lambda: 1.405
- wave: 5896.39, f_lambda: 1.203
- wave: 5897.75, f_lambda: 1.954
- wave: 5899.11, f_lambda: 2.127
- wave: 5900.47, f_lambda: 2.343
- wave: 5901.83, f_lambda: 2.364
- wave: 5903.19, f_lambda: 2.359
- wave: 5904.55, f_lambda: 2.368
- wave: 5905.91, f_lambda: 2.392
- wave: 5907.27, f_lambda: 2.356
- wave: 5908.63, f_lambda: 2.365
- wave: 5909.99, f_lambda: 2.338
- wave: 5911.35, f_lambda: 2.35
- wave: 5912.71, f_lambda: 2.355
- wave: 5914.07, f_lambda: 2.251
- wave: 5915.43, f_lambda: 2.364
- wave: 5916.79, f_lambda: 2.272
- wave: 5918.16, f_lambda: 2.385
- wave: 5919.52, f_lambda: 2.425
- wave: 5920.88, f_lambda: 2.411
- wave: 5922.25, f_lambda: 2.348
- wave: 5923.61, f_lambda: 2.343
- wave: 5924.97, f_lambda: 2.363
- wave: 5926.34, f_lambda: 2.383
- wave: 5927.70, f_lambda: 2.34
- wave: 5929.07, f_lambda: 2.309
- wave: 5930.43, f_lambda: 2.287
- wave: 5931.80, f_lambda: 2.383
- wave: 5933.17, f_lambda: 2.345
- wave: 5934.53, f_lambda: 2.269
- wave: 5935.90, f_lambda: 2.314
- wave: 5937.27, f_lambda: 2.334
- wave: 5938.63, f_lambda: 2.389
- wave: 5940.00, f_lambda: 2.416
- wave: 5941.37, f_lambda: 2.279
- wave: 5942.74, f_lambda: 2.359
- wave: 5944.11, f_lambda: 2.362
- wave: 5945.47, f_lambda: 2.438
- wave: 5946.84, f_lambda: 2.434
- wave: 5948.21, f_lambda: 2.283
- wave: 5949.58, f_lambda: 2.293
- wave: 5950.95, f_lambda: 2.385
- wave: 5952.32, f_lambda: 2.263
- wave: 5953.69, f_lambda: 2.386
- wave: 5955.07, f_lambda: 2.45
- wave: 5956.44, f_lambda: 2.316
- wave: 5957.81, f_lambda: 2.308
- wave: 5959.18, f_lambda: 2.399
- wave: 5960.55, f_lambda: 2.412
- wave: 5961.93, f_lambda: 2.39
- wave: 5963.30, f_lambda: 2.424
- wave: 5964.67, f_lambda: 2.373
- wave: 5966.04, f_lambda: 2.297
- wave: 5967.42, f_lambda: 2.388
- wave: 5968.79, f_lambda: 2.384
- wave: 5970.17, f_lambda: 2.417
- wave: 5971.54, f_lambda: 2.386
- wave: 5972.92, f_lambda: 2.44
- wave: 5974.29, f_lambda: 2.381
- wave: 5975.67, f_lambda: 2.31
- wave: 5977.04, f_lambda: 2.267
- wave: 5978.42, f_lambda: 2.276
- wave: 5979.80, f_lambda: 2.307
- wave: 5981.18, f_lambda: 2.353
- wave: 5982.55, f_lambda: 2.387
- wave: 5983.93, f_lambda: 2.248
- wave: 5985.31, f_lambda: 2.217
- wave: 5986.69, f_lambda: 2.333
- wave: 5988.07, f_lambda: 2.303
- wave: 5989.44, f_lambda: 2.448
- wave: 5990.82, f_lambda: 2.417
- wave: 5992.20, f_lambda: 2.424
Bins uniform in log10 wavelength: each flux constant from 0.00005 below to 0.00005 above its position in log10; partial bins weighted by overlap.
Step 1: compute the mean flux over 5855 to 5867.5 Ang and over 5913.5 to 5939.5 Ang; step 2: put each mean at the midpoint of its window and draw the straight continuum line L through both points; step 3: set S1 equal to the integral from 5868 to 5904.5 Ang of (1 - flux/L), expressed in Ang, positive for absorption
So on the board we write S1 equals 3.16 Ang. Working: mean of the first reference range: 2.28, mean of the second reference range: 2.34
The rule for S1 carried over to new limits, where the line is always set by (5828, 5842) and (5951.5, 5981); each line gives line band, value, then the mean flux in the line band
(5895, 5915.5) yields 1.62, 2.2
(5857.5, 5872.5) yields 0.49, 2.33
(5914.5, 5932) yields 0.21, 2.35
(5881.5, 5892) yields 2.24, 1.89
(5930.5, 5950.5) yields 0.20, 2.35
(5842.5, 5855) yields 0.04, 2.41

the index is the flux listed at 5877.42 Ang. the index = 2.332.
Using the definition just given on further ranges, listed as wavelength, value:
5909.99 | 2.338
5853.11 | 2.396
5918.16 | 2.385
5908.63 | 2.365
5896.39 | 1.203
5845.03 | 2.468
